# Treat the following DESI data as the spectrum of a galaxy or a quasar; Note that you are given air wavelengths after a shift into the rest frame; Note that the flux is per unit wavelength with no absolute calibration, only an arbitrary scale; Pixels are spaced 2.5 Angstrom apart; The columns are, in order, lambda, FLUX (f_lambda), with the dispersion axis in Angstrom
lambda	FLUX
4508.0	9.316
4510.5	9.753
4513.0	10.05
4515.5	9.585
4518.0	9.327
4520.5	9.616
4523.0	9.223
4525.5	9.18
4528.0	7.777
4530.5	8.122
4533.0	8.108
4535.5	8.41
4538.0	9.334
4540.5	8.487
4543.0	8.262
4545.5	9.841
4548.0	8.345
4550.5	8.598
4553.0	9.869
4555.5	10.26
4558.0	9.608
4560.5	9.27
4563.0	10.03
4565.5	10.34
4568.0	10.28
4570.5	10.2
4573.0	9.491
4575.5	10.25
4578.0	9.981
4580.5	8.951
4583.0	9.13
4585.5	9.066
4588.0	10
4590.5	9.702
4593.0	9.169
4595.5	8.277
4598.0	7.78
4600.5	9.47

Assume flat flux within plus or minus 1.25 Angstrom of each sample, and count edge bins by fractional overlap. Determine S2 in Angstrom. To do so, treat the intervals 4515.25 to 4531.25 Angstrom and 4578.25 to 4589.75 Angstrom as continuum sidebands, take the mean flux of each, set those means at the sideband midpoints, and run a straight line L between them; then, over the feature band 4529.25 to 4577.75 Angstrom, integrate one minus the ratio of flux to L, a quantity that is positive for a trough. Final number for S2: -0.9 Angstrom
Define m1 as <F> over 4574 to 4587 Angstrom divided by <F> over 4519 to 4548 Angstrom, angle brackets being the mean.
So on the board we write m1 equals 1.08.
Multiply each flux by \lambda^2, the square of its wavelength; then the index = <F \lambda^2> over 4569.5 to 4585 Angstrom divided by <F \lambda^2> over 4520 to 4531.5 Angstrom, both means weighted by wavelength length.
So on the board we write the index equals 1.13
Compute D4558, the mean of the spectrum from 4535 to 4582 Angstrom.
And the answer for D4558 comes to 9.48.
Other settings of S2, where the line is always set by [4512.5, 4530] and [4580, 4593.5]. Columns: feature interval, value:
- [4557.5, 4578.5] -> -1.4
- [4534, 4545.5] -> 0.6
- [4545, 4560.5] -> -0.2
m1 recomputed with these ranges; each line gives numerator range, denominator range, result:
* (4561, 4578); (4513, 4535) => 1.13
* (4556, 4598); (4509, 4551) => 1.07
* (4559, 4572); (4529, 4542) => 1.18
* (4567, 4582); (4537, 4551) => 1.12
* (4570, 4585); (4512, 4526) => 1.01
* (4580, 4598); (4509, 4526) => 0.95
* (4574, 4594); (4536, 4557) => 1.05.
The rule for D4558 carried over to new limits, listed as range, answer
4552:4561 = 9.79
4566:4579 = 10.1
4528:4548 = 8.58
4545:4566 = 9.54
